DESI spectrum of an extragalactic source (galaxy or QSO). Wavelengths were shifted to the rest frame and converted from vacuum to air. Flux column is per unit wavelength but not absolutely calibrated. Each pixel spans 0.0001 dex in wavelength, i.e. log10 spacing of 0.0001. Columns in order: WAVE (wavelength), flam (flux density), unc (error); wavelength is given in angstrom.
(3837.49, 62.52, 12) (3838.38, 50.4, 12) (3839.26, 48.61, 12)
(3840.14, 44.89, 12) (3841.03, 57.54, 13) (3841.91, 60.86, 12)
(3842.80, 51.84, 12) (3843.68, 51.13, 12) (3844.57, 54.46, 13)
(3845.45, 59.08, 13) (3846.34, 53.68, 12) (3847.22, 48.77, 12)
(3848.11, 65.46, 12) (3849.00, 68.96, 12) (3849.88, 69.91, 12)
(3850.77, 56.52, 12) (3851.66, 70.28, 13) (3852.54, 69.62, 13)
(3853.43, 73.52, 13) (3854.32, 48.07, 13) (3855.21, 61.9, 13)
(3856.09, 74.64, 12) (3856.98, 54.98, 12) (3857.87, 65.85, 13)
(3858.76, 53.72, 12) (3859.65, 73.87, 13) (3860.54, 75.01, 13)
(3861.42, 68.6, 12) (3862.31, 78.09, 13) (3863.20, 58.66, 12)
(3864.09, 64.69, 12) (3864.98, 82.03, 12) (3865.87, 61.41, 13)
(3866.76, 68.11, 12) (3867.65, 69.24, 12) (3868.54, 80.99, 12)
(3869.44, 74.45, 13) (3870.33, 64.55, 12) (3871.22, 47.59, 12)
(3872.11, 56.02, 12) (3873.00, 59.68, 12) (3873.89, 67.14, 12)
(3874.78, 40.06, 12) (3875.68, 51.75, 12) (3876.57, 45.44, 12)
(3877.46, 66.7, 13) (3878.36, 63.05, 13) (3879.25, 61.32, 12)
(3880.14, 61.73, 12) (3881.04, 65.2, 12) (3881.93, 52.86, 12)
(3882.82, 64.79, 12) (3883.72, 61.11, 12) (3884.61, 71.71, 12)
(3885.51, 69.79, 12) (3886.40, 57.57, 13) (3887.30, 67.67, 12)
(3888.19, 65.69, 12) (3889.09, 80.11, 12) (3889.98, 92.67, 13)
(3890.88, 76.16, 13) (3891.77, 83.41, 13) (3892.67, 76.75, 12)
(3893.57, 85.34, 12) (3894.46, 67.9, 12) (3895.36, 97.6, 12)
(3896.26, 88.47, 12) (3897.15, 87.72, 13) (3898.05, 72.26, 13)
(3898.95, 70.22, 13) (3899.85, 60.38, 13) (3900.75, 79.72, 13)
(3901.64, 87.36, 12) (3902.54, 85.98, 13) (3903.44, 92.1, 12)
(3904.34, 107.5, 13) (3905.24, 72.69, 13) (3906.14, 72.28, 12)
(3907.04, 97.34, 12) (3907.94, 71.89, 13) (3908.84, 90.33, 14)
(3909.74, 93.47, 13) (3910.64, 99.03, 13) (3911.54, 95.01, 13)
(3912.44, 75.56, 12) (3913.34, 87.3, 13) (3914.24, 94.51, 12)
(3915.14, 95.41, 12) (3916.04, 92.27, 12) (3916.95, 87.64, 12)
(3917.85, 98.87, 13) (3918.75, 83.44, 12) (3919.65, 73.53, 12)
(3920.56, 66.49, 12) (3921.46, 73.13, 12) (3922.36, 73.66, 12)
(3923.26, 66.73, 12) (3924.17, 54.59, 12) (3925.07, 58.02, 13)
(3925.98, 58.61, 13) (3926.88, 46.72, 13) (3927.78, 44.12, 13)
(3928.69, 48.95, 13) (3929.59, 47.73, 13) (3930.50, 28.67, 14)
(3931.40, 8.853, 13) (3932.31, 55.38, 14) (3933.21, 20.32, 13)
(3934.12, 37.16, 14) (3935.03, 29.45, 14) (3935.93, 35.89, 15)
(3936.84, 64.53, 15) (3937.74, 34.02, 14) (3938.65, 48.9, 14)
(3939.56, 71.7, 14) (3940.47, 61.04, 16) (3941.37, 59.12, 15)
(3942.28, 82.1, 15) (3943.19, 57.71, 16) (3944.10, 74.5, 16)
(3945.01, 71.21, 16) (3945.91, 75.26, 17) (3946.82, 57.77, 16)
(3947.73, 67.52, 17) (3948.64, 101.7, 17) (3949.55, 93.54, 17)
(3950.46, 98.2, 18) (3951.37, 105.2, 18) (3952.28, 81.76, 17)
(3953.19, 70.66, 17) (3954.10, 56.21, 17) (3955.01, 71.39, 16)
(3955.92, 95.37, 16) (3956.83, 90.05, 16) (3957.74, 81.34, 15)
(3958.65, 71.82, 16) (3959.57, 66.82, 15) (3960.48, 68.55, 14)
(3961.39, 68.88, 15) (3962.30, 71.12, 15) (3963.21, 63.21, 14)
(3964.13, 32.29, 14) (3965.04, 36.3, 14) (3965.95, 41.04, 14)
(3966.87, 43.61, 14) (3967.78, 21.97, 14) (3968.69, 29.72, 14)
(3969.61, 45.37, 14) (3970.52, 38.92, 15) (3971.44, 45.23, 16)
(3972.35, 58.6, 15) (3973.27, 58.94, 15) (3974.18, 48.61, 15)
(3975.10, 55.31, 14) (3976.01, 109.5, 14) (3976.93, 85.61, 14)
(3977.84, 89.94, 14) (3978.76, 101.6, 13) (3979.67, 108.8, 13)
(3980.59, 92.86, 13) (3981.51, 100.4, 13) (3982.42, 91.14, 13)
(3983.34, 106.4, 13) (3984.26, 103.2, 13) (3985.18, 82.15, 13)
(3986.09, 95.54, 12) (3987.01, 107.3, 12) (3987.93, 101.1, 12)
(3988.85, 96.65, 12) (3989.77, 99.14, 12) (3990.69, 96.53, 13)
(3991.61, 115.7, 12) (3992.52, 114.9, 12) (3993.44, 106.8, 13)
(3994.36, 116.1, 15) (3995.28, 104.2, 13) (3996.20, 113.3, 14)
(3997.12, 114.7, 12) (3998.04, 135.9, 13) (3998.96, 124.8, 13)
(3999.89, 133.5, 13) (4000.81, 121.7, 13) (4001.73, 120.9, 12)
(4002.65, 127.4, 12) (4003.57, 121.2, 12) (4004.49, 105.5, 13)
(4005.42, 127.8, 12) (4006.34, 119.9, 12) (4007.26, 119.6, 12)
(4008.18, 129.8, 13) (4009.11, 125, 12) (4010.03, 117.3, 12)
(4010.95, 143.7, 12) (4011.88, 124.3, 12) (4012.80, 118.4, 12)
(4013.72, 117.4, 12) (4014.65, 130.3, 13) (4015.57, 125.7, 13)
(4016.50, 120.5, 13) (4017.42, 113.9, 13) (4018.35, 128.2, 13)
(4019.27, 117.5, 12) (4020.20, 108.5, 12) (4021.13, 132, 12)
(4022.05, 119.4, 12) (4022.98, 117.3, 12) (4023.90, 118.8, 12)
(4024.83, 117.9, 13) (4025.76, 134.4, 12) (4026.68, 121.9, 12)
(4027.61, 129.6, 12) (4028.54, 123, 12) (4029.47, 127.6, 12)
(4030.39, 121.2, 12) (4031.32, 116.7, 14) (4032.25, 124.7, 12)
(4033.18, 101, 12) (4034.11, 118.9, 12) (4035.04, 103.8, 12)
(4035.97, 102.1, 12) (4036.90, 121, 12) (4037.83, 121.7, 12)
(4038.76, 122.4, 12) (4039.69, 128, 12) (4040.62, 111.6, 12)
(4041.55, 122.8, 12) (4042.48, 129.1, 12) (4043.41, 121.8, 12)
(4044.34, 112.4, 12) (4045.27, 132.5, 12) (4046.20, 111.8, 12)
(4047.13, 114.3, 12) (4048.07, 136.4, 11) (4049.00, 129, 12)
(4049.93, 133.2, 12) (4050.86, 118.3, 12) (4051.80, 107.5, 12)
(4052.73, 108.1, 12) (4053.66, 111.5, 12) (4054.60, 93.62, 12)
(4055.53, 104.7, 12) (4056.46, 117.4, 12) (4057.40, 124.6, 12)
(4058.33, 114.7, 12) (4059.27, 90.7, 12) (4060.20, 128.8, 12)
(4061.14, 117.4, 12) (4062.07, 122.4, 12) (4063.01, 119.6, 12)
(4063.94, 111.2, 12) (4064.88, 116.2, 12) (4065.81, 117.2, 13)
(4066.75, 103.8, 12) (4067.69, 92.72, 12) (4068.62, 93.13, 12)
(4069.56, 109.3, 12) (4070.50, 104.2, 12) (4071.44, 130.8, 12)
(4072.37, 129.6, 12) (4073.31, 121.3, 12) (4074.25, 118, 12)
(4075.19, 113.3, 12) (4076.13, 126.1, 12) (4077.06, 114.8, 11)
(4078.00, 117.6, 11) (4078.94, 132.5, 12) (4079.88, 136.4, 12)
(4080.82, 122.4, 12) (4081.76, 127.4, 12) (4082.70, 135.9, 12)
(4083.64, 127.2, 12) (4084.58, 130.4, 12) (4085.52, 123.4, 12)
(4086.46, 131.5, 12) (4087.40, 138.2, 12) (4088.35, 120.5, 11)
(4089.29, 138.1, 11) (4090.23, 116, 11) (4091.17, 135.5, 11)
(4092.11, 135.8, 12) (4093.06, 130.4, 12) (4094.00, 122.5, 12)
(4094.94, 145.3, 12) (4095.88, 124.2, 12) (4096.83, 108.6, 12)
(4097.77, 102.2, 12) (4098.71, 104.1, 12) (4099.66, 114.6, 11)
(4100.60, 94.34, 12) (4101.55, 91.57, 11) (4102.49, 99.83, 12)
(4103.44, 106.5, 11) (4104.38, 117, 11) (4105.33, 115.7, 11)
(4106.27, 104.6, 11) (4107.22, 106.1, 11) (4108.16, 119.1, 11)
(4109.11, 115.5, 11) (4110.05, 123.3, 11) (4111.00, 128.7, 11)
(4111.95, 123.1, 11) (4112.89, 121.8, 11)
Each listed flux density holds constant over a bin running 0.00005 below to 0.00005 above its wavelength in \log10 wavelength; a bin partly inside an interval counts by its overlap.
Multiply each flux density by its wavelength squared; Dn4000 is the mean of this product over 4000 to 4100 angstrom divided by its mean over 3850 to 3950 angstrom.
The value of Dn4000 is 1.90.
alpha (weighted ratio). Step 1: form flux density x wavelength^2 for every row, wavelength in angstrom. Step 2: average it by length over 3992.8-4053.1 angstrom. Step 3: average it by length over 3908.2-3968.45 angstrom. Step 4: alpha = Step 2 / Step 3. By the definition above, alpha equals 1.90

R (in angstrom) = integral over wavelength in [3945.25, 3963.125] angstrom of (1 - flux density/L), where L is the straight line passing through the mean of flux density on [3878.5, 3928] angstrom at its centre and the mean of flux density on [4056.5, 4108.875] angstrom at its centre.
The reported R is 2.1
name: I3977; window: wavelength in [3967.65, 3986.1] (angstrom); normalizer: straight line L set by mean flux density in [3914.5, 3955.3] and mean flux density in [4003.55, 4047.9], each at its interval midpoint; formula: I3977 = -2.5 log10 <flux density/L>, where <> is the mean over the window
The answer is 0.21 mag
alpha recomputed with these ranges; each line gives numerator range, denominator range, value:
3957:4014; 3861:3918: 1.30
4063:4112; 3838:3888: 2.14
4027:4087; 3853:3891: 2.00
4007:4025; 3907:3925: 1.56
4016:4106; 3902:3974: 1.90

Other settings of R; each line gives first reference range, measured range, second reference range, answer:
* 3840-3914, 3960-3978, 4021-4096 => 7.6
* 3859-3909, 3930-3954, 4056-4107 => 6.9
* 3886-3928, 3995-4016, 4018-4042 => -2.1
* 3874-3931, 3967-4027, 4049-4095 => -2.6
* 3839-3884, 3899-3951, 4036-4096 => 6.3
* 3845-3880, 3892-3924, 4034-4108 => -3.4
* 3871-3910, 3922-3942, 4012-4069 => 8.7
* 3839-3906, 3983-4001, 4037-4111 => -2.1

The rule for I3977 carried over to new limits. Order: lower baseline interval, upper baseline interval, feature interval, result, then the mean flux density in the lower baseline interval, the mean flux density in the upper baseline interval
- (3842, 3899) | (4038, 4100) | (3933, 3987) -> 0.30 mag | 66.3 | 120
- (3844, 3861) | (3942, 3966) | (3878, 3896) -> -0.08 mag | 63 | 72.7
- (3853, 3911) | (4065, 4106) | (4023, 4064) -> -0.09 mag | 71.3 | 119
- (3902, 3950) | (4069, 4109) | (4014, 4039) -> -0.20 mag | 68.7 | 120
